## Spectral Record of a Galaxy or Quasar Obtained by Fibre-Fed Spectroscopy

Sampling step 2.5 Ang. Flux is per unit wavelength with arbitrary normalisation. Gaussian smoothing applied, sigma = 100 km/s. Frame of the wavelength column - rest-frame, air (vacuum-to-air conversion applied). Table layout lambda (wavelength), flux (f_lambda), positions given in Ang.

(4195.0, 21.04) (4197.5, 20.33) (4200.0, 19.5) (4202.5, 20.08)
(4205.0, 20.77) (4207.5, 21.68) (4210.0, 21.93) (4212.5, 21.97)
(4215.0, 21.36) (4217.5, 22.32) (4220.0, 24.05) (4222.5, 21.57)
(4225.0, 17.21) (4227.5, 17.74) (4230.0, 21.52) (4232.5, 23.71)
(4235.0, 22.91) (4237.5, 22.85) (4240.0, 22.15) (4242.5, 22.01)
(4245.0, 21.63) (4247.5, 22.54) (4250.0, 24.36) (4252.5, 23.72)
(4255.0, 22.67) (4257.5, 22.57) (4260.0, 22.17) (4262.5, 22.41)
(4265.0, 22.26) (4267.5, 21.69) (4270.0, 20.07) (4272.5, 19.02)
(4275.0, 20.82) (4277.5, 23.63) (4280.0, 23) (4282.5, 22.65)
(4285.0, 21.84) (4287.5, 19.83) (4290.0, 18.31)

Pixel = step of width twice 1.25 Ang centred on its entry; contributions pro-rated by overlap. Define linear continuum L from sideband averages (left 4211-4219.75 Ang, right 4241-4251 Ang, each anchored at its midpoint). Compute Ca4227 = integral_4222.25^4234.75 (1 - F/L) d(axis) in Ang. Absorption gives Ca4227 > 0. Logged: 1.0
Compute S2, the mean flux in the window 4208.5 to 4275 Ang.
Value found 21.8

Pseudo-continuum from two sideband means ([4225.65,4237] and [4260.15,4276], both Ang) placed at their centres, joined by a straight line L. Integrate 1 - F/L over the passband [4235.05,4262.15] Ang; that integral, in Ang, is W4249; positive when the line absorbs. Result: -1.8 Ang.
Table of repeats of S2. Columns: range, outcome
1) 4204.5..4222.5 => 22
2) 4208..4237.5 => 21.5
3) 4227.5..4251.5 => 22.4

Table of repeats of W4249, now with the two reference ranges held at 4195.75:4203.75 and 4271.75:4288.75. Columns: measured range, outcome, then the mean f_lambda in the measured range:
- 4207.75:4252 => -2.72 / 21.9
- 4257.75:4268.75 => -0.46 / 22.2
